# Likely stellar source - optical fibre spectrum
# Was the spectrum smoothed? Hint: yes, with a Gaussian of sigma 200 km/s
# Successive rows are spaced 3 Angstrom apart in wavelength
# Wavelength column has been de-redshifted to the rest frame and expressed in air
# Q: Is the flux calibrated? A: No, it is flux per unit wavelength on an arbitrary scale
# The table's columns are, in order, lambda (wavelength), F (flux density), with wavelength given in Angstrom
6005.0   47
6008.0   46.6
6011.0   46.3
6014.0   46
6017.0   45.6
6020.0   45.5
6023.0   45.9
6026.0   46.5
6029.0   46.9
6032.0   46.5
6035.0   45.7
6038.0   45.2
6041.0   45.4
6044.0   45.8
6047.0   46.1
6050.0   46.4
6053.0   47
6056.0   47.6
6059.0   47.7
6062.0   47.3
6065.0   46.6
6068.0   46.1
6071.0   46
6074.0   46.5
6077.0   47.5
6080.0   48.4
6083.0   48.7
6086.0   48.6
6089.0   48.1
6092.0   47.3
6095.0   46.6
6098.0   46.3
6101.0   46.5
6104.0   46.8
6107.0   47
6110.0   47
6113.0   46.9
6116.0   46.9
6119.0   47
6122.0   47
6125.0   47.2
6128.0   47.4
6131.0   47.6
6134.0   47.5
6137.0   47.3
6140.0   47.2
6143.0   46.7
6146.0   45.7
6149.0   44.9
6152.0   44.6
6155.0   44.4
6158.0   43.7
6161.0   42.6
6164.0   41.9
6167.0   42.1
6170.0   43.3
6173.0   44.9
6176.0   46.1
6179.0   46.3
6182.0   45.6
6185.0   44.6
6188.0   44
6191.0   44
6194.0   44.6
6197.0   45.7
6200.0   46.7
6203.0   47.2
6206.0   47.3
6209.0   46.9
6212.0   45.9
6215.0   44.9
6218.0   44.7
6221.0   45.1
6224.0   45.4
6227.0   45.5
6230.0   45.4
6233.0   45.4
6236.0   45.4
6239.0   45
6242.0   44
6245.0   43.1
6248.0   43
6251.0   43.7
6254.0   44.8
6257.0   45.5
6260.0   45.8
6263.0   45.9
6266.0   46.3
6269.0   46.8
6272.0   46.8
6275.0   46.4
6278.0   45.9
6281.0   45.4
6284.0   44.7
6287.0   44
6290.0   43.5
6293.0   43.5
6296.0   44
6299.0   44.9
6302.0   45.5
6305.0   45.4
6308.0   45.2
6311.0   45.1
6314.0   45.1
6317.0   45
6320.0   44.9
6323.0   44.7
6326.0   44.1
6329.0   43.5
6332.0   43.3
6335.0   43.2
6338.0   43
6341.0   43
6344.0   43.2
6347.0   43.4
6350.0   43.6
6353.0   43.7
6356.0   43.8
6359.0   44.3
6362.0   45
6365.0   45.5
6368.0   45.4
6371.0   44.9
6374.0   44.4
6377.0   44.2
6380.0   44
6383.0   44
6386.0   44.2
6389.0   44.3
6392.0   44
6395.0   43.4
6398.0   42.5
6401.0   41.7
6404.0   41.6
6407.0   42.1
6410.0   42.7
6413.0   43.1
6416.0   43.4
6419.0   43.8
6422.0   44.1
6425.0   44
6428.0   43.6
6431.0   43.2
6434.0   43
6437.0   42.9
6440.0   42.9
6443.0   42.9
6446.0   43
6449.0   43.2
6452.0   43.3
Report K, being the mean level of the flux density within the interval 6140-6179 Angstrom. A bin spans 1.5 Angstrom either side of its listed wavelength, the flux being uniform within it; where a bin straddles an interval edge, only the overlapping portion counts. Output 44.4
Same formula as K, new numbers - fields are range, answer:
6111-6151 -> 46.8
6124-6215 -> 45.4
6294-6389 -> 44.3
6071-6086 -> 47.7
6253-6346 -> 44.8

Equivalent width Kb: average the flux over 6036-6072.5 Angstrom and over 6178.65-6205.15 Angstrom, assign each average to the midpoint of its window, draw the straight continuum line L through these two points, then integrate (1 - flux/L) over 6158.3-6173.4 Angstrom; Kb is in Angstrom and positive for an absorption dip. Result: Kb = 0.9 Angstrom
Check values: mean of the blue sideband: 46.4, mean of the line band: 42.9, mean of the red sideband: 45.4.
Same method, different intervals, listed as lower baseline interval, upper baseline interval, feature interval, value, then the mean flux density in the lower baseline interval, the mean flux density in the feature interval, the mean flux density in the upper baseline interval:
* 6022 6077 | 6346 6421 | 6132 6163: 0.1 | 46.4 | 45.4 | 43.7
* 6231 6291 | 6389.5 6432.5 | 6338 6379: -0.3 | 45.1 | 44.1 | 43.1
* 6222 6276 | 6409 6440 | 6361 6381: -0.4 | 45.2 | 44.8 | 43.4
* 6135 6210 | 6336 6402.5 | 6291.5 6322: -0.4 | 45.1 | 44.9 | 43.9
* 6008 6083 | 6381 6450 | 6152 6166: 0.7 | 46.5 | 43.3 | 43.2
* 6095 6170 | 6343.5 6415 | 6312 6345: 0.2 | 45.9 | 43.9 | 43.7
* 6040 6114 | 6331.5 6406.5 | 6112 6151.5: -0.4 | 47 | 46.8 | 43.7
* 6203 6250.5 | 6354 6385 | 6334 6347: 0.4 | 45.2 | 43.1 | 44.5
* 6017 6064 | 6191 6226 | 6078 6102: -0.7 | 46.3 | 47.6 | 45.8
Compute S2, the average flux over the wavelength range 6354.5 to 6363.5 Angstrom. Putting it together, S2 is 44.4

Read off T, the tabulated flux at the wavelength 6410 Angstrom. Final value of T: 42.7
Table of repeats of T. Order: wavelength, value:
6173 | 44.9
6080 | 48.4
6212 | 45.9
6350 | 43.6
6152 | 44.6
